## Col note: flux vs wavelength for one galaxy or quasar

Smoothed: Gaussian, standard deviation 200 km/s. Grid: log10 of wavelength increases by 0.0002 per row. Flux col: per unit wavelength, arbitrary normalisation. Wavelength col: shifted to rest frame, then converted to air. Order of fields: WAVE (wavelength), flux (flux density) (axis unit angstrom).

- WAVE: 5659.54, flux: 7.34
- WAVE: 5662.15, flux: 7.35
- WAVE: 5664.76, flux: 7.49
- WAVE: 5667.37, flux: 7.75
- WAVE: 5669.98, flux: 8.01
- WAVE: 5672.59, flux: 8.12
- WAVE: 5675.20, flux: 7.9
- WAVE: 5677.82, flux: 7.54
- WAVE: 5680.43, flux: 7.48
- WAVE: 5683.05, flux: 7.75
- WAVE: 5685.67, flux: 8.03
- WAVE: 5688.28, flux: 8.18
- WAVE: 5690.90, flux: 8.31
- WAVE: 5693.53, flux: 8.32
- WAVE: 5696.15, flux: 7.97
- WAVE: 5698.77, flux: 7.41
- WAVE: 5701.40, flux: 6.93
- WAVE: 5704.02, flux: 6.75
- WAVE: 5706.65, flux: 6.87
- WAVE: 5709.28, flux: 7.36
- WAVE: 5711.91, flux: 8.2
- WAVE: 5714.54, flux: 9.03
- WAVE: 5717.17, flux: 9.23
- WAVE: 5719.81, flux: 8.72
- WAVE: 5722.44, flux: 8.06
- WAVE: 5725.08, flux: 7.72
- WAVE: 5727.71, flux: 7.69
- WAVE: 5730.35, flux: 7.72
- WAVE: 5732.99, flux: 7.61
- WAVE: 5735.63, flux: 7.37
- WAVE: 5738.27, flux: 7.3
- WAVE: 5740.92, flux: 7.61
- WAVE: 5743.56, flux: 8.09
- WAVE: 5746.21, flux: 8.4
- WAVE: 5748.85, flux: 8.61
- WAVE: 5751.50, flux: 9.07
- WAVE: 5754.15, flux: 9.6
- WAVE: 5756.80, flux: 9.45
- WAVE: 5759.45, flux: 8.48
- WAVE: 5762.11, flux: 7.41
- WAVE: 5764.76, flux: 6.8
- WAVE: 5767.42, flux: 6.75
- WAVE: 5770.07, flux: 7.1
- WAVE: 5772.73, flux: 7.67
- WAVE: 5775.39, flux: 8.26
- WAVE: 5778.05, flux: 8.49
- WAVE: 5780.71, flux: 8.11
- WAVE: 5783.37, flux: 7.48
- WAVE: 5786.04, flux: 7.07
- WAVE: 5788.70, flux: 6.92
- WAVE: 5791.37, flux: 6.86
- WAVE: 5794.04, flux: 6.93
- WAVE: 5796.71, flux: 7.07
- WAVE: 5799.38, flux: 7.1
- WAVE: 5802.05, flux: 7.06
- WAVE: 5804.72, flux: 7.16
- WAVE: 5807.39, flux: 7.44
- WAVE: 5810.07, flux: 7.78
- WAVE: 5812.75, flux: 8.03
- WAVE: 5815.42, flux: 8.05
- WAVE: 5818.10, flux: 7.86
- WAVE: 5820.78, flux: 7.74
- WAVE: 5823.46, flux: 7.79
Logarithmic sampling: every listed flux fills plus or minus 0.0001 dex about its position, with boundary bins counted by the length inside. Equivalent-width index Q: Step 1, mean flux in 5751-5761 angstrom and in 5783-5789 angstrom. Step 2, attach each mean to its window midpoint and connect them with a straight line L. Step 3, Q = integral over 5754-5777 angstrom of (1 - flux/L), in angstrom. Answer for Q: 1.70 angstrom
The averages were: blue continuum 9.11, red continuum 7.14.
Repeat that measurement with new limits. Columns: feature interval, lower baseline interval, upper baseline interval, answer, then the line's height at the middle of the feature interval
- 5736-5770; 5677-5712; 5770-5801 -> -2.6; 7.5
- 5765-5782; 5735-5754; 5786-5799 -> -0.5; 7.45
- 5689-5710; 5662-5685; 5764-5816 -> 0.4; 7.66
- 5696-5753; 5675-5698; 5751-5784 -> 0.6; 7.98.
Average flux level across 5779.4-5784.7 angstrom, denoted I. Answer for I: 7.8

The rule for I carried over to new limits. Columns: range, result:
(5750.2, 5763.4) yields 8.8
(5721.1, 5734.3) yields 7.77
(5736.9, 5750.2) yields 8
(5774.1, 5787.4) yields 7.88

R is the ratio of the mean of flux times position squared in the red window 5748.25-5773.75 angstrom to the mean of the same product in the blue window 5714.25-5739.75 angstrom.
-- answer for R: 1.02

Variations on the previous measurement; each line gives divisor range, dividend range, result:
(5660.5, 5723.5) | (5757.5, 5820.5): 0.99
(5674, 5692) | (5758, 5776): 0.98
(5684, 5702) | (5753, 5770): 1.03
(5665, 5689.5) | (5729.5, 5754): 1.05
